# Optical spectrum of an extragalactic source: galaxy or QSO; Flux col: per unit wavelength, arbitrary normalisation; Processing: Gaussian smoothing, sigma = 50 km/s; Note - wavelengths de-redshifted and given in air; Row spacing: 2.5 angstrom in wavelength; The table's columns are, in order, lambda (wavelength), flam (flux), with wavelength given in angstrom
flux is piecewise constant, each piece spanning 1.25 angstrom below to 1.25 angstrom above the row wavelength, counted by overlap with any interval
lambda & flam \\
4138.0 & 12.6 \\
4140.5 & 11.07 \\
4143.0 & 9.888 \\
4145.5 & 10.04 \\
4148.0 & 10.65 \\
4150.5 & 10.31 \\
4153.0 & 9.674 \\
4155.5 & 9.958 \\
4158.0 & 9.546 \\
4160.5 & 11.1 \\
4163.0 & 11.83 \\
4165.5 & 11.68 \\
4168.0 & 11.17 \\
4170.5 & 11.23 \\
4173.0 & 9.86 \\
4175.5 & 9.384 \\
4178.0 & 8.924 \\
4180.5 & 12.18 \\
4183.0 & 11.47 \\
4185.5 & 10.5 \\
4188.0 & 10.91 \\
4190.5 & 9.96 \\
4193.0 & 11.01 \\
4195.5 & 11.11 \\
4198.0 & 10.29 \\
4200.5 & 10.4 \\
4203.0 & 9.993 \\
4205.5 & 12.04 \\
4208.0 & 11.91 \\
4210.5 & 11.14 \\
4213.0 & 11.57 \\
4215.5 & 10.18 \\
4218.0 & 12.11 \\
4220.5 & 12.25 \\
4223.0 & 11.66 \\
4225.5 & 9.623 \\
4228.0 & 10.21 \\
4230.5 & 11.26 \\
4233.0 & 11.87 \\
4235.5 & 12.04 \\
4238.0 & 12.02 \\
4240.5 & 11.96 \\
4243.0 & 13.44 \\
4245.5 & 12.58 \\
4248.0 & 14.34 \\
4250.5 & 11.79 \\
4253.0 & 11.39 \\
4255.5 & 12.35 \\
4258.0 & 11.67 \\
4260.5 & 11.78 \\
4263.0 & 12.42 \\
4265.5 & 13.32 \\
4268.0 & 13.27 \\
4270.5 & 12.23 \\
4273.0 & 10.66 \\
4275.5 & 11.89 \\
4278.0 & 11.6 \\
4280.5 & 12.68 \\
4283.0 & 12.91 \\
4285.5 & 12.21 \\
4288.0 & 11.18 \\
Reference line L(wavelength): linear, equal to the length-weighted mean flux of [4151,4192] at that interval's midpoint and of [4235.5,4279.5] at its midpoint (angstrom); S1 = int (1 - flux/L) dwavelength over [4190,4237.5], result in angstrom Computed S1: 1.2 angstrom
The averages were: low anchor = 10.6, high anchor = 12.3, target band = 11.1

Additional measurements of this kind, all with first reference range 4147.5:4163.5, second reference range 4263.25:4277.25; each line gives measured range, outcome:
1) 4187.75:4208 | 0.5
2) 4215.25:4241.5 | 0.3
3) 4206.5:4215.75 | 0.0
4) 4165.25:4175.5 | -0.1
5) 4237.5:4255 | -1.0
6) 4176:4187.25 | 0.1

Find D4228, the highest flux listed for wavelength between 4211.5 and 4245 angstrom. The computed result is 13.44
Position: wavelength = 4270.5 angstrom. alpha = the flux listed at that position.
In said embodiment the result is 12.23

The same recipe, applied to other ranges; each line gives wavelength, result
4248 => 14.34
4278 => 11.6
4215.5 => 10.18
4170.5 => 11.23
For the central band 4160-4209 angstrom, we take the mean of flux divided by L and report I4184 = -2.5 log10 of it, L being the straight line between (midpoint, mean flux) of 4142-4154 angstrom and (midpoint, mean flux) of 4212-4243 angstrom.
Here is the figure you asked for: -0.01 mag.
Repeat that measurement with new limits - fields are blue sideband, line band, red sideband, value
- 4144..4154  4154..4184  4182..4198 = -0.02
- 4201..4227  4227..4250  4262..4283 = -0.05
